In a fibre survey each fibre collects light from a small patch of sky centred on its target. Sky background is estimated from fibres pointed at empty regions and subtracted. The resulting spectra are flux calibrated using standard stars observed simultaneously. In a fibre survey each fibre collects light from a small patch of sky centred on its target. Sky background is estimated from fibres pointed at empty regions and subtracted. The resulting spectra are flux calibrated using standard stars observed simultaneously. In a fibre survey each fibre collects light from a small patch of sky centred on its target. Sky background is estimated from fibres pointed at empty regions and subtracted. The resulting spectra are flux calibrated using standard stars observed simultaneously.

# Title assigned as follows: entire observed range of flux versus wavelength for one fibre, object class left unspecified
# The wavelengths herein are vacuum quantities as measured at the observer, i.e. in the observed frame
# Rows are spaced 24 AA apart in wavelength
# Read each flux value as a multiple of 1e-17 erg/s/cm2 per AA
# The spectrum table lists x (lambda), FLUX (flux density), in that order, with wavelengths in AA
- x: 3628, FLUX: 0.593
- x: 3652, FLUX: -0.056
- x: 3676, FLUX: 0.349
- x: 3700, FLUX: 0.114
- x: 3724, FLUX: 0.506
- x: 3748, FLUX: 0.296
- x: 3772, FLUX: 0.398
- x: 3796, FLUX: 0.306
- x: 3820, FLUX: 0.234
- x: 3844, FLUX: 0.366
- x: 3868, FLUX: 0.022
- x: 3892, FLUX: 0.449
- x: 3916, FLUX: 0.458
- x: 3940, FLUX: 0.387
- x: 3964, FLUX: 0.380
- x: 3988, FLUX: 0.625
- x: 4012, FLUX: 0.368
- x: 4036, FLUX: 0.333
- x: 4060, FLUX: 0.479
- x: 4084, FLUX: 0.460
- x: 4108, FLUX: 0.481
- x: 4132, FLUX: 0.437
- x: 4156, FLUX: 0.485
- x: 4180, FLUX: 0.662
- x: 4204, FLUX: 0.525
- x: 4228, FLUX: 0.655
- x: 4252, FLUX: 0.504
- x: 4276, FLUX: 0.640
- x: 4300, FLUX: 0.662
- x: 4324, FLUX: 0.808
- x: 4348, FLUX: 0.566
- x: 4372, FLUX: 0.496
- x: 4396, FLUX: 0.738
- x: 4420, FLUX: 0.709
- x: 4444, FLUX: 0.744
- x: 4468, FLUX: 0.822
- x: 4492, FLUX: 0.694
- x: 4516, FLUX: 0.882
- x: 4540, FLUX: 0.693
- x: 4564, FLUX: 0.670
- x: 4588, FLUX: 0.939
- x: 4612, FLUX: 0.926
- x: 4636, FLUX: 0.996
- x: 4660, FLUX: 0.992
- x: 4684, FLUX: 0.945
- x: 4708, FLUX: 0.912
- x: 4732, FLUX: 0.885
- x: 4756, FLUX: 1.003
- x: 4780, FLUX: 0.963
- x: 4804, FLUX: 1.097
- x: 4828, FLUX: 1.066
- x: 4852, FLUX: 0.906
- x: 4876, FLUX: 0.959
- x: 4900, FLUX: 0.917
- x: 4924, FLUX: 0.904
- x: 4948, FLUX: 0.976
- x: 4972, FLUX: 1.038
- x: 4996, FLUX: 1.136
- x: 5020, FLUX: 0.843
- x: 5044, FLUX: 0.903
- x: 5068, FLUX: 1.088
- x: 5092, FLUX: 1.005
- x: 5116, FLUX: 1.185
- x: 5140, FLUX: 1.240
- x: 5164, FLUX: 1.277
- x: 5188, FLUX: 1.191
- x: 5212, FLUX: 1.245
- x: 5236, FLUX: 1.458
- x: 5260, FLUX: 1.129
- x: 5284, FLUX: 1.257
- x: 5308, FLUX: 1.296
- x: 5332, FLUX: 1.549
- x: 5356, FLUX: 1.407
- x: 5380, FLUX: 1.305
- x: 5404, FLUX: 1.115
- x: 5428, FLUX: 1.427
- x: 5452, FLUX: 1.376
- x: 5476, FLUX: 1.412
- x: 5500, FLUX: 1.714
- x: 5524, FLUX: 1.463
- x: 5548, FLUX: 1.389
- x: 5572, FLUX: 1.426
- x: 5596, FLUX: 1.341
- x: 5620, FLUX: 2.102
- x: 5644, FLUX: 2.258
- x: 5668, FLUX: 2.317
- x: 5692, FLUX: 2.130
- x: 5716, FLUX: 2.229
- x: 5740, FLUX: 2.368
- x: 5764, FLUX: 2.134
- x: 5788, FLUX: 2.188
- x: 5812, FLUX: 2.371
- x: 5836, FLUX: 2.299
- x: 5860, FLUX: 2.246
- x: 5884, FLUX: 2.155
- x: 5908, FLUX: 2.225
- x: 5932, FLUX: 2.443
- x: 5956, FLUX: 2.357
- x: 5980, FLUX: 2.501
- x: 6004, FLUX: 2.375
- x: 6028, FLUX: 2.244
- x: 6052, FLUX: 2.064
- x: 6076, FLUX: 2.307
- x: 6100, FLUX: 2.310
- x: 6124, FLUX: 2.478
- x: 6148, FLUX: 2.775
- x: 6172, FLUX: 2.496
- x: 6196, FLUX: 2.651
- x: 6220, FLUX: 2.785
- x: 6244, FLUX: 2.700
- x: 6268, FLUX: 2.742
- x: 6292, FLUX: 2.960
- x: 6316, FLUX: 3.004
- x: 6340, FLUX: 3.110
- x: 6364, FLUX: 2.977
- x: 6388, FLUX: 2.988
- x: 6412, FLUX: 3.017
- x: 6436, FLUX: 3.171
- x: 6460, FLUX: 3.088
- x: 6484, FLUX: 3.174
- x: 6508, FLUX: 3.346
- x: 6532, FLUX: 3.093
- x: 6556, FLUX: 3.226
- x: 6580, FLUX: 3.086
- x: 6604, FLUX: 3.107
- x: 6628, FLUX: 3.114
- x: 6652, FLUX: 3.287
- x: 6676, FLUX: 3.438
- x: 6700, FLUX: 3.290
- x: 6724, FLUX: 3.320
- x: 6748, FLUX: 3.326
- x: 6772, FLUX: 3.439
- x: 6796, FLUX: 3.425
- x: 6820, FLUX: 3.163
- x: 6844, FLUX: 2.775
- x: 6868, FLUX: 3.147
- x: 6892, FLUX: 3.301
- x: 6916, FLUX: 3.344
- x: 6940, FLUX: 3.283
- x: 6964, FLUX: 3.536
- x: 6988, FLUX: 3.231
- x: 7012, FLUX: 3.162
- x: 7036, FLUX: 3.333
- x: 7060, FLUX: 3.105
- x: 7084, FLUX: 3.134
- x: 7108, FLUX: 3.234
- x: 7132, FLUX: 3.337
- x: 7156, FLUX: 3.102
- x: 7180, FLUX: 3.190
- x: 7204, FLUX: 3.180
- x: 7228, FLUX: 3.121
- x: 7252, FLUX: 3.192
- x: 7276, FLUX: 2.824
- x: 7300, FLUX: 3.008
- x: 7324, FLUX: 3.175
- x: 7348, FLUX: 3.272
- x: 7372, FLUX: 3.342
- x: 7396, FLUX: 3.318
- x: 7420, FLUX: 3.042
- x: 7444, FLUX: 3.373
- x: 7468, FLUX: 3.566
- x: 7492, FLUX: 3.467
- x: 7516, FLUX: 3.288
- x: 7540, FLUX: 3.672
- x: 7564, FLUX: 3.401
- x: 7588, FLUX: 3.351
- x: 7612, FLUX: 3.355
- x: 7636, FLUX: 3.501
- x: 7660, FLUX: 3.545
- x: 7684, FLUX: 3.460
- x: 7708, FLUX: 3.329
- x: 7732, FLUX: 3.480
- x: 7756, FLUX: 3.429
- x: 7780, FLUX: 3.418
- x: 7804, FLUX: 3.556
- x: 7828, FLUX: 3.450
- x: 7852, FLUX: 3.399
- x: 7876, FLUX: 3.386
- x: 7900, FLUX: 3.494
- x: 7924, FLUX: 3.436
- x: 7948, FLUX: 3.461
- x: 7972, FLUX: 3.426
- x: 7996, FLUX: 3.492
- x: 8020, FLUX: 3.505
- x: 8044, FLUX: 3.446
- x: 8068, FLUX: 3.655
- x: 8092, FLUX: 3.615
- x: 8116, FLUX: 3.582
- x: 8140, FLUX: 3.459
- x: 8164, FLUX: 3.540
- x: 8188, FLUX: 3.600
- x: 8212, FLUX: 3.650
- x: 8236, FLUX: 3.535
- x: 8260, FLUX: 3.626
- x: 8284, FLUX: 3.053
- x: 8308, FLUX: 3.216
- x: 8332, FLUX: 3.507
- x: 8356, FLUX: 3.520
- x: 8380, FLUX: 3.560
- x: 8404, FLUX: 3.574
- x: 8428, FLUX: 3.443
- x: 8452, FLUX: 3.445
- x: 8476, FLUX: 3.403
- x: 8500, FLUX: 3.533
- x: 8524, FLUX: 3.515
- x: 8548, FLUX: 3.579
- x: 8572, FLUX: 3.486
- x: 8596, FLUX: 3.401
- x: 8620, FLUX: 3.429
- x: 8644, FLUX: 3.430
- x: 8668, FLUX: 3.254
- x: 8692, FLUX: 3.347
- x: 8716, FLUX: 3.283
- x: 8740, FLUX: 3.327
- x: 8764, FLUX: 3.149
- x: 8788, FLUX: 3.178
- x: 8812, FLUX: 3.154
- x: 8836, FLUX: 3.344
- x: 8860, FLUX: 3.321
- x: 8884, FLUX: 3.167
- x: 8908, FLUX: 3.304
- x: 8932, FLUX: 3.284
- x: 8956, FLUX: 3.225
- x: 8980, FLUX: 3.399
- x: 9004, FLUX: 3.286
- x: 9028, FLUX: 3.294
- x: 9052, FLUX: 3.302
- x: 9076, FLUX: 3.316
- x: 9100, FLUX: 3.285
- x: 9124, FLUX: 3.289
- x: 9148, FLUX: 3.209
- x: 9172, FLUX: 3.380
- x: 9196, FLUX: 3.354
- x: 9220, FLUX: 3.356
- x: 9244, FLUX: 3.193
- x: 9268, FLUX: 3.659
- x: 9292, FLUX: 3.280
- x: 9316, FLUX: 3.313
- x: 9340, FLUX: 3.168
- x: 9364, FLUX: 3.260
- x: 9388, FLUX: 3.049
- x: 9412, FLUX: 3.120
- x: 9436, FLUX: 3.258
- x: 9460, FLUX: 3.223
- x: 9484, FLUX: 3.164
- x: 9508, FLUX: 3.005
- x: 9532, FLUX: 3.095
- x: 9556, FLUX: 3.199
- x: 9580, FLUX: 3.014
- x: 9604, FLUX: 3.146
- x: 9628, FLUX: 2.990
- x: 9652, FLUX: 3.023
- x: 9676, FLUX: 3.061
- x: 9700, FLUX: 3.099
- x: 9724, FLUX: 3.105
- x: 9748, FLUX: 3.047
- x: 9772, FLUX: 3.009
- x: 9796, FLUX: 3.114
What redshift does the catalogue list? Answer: 0.41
